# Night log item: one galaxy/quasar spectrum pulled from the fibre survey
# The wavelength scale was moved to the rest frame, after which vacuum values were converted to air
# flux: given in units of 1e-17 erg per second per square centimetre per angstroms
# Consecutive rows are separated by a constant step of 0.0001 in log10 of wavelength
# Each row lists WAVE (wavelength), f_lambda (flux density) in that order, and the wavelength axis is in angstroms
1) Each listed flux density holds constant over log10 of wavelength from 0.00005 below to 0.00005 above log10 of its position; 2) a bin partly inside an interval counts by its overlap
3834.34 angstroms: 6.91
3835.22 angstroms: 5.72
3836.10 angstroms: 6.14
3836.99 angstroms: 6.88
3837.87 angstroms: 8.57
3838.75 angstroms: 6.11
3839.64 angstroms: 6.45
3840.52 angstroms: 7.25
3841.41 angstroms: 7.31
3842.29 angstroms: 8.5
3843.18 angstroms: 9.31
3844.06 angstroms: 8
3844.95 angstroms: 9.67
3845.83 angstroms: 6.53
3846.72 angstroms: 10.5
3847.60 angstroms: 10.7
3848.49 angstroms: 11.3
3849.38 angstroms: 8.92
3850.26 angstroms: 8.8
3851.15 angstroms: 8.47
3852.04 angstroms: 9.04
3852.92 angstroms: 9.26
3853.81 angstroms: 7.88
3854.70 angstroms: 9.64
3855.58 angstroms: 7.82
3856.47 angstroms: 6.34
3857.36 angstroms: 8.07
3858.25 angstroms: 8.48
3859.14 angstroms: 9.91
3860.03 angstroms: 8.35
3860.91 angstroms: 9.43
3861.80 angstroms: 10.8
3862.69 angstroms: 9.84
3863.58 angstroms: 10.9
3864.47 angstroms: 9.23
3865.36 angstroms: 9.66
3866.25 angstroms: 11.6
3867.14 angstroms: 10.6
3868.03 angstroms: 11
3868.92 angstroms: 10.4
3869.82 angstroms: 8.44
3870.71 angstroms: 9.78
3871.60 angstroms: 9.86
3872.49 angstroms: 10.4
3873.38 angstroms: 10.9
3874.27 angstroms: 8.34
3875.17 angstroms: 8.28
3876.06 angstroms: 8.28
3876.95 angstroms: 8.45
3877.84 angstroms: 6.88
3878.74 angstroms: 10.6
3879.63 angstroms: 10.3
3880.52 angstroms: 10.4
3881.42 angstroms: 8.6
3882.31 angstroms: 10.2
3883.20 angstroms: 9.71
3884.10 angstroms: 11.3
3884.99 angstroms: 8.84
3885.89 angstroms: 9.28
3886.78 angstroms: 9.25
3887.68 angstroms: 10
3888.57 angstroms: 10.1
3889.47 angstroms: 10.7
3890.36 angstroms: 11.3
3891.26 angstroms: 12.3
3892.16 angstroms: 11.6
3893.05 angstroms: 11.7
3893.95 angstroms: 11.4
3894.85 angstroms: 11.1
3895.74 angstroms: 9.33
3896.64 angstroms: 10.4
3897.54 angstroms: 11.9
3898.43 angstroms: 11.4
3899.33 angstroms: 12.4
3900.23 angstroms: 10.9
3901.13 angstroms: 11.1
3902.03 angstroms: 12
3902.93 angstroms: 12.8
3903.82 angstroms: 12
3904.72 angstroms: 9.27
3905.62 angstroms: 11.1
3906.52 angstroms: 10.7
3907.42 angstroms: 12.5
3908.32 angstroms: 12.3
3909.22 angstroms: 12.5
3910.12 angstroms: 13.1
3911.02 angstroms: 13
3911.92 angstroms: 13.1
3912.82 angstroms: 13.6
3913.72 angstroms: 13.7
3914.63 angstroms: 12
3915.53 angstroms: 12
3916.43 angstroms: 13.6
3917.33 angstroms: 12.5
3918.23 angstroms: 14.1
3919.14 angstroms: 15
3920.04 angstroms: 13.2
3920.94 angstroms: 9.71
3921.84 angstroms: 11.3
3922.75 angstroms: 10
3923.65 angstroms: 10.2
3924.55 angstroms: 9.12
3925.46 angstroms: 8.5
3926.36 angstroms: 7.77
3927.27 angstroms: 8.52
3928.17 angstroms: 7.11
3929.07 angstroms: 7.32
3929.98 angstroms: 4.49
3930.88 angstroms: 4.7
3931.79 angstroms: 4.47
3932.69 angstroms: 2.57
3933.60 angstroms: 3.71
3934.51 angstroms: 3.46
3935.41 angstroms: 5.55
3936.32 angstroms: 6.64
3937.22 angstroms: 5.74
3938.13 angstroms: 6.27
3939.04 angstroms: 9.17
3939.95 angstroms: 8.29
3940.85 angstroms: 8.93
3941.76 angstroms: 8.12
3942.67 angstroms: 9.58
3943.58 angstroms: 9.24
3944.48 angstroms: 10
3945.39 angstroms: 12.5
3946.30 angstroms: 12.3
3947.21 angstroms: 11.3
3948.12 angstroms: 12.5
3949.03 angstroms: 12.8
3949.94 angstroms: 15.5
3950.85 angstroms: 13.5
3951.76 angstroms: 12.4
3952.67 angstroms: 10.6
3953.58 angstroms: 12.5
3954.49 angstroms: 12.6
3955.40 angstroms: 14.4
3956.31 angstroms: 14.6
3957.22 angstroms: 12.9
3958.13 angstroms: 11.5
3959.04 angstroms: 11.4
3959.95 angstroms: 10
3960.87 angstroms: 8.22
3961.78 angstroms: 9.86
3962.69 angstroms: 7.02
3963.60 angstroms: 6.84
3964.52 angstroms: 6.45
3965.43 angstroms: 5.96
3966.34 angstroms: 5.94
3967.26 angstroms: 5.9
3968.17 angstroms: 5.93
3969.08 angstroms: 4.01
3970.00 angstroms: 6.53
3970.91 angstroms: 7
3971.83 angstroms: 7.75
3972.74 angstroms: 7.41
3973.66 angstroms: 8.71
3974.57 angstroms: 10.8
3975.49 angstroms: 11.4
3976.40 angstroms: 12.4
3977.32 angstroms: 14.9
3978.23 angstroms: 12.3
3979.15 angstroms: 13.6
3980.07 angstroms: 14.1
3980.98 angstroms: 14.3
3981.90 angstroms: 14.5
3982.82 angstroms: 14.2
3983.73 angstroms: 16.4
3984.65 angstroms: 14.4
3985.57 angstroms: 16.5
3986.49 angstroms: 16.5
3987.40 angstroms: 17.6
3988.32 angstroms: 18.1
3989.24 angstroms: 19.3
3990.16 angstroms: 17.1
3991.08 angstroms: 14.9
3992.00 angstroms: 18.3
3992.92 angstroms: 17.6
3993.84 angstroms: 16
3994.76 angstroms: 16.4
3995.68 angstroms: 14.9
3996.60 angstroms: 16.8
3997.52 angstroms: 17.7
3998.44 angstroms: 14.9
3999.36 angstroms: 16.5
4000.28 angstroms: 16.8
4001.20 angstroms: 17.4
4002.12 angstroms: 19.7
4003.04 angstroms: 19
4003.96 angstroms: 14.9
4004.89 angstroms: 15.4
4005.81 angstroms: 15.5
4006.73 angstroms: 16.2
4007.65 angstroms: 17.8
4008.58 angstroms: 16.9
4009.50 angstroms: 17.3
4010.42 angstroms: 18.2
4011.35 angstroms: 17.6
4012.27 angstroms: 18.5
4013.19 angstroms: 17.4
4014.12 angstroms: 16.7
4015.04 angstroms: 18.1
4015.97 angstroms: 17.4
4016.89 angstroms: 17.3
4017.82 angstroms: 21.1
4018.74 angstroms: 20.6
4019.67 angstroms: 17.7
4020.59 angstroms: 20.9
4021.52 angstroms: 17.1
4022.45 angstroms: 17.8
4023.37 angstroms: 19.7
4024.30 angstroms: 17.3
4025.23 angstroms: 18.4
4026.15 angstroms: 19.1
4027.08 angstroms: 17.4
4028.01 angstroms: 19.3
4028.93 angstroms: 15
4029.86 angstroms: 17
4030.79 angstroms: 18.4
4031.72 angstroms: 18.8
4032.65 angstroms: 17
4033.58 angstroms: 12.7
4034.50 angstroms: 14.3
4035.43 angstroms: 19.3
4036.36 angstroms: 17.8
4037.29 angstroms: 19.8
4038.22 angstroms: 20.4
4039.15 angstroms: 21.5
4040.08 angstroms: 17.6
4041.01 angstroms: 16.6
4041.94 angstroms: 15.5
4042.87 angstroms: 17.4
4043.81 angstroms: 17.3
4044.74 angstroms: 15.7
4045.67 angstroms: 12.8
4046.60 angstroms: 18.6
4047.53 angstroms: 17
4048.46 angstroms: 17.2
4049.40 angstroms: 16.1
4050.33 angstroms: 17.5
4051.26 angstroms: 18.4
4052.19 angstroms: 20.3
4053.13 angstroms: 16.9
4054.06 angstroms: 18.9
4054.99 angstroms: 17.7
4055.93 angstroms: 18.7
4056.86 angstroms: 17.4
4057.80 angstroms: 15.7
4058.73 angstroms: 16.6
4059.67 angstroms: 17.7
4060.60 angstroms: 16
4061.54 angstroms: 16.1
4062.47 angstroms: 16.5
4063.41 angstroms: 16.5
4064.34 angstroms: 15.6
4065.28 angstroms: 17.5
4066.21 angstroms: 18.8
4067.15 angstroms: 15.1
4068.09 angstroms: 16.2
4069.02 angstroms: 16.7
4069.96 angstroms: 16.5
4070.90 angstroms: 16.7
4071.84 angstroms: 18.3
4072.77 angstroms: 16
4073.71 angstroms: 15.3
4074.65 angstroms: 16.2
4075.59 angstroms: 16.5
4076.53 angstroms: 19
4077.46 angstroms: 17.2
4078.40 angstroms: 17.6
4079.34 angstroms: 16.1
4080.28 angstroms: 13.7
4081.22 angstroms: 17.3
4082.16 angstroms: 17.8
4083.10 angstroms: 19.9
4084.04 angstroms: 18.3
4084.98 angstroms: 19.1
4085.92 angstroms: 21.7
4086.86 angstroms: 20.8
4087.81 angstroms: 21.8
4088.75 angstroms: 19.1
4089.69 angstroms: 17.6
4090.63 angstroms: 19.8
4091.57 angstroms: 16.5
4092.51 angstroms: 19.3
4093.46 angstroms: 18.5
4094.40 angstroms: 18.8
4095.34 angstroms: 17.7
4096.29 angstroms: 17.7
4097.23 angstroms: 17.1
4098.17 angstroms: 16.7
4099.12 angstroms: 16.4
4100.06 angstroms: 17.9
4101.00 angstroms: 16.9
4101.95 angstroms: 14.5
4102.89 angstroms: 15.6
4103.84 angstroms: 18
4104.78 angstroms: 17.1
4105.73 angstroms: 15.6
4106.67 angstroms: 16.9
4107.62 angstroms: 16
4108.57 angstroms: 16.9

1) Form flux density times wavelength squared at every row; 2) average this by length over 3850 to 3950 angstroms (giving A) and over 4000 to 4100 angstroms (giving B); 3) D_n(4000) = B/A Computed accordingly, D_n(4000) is 1.9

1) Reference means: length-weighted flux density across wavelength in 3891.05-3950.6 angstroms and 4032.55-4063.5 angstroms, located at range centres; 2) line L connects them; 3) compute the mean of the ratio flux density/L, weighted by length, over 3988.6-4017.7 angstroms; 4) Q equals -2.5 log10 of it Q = -0.16 mag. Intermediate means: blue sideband 10.3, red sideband 17.2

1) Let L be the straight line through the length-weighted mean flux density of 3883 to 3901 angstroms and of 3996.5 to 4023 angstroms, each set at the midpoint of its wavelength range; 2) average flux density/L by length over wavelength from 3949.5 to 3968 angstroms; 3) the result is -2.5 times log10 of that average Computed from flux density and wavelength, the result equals 0.371 mag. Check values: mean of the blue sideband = 10.8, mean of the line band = 10.3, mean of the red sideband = 17.6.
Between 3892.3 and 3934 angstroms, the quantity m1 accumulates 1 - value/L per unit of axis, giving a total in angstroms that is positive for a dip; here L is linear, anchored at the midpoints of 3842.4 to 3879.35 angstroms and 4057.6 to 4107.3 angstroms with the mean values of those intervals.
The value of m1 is 2.03 angstroms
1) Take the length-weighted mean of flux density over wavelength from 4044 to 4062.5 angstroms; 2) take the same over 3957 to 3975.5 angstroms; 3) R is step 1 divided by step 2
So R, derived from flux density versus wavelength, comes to 2.1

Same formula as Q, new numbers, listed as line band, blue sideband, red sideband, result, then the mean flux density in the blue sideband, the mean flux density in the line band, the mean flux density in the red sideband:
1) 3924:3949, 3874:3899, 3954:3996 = 0.40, 10.1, 7.8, 12.1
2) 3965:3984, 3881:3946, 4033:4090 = 0.28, 10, 10.1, 17.4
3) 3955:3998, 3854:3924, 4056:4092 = 0.13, 10.7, 12.3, 17.4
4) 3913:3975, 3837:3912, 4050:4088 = 0.32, 9.91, 9.34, 17.4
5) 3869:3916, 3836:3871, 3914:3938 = -0.23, 8.92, 10.8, 8.59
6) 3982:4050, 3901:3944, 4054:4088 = -0.19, 9.68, 17.3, 17.3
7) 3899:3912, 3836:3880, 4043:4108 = -0.10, 8.98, 11.9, 17.3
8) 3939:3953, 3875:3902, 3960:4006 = 0.08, 10.3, 11.1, 13.1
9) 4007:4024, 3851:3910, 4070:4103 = -0.20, 10.1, 18.2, 17.7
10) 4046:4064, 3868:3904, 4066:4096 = -0.03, 10.3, 17.3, 17.8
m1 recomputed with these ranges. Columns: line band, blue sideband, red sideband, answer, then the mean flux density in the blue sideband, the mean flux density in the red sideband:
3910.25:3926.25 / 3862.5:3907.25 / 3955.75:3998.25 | -1.3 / 10.4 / 12.3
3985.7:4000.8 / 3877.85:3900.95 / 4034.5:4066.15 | -1.9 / 10.5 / 17.4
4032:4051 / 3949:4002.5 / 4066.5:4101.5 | -1.7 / 12.8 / 17.7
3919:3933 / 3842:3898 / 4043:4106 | 4.1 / 9.67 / 17.4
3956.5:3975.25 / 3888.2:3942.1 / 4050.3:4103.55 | 6.4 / 10.1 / 17.5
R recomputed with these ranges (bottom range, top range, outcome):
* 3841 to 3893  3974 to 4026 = 1.75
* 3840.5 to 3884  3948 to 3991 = 1.26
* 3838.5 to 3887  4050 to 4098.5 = 1.92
